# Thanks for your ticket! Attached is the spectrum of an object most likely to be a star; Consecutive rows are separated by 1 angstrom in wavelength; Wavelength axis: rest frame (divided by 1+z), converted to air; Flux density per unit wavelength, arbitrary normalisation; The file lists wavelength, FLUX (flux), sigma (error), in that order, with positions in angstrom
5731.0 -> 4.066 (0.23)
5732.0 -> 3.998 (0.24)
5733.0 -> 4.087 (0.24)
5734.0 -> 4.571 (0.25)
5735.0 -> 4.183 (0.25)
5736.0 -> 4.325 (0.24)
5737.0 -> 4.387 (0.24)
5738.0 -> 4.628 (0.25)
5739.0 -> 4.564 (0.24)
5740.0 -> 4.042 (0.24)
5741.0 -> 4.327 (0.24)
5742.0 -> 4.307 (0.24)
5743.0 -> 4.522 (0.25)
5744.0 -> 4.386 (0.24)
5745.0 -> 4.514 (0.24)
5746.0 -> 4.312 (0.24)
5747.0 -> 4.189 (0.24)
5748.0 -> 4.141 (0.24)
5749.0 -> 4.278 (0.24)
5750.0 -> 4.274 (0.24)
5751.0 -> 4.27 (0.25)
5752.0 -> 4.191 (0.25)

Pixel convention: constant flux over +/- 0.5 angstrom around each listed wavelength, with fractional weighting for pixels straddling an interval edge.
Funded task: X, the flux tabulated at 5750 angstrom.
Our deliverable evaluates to 4.274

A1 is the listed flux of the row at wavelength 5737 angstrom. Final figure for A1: 4.387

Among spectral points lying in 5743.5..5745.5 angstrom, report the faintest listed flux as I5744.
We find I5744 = 4.386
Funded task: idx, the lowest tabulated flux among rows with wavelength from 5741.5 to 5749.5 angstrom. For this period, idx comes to 4.141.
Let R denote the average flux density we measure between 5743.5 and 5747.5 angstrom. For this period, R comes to 4.35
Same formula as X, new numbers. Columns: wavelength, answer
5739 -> 4.564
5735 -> 4.183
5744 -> 4.386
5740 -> 4.042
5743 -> 4.522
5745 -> 4.514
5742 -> 4.307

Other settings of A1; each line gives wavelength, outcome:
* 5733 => 4.087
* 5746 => 4.312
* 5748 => 4.141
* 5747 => 4.189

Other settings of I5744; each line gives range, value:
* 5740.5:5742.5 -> 4.307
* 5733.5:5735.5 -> 4.183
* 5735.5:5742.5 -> 4.042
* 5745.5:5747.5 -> 4.189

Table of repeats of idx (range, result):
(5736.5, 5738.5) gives 4.387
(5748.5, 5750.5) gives 4.274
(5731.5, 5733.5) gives 3.998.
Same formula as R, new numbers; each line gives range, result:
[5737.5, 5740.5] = 4.41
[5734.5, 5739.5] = 4.42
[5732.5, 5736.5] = 4.29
